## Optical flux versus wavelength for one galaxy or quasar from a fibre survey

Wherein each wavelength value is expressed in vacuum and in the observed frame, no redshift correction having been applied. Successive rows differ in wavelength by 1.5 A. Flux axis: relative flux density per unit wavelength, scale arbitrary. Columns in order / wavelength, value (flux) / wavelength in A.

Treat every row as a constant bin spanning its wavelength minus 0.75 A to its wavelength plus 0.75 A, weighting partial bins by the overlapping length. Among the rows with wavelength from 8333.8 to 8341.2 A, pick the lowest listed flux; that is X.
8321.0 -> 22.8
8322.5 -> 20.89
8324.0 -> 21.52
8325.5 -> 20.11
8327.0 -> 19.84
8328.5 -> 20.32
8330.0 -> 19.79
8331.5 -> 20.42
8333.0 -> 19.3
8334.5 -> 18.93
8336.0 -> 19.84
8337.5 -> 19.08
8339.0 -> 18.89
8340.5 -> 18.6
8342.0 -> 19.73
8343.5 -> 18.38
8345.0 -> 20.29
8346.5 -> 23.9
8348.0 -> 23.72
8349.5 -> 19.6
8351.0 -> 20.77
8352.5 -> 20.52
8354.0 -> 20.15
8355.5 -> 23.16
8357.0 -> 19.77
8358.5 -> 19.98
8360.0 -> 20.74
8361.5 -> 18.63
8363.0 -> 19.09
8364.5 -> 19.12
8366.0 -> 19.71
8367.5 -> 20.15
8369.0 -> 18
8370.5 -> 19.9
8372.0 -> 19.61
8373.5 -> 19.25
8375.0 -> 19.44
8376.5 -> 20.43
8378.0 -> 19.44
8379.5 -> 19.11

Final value 18.6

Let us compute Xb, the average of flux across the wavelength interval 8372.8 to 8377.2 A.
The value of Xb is 19.7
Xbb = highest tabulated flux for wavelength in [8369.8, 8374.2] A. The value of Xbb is 19.9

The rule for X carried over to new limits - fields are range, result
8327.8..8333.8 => 19.3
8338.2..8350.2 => 18.38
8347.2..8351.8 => 19.6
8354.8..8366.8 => 18.63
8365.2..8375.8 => 18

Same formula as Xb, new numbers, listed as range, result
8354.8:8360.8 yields 20.9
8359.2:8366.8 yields 19.5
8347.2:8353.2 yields 21.2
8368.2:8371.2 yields 19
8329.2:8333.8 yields 19.8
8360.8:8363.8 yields 18.9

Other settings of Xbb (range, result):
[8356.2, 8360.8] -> 20.74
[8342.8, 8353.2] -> 23.9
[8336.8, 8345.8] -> 20.29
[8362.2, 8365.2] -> 19.12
